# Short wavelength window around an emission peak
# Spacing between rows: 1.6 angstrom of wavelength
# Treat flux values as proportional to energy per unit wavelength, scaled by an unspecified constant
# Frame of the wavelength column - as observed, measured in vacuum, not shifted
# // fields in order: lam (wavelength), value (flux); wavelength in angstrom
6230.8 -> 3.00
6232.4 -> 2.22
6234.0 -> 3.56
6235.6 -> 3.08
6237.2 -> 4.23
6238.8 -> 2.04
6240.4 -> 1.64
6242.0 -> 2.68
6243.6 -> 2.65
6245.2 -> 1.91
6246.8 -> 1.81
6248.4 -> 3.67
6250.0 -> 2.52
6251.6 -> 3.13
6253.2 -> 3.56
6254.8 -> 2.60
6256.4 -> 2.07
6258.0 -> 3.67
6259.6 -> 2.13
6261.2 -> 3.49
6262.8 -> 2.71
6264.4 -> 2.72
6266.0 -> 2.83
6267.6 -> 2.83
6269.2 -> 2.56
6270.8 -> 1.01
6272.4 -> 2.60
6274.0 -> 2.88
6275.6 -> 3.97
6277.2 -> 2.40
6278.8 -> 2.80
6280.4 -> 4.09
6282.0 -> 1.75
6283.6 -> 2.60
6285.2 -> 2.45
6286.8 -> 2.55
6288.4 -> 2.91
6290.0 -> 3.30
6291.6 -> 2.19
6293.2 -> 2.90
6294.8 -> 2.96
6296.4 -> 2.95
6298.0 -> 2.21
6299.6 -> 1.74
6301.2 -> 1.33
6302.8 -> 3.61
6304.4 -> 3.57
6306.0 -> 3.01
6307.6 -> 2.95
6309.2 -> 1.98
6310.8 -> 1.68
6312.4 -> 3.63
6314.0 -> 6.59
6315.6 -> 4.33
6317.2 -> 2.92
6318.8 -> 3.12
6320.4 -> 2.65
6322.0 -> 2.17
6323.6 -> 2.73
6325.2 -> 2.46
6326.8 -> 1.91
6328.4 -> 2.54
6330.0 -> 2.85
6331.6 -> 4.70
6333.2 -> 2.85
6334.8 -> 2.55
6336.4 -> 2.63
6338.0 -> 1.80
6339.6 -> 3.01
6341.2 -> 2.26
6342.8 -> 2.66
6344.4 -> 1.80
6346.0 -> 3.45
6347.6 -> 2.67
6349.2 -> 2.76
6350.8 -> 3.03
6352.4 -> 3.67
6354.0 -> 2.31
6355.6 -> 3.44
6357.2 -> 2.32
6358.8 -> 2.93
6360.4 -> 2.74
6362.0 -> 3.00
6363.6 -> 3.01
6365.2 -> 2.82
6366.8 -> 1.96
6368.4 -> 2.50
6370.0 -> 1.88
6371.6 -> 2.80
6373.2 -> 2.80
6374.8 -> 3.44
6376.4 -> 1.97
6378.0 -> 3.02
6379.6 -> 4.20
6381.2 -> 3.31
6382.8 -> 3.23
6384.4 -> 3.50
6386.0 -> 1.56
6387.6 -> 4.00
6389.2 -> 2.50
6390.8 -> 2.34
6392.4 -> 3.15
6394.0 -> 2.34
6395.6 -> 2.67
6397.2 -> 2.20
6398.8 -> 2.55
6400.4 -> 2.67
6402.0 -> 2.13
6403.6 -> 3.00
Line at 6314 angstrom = [O III] 5007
